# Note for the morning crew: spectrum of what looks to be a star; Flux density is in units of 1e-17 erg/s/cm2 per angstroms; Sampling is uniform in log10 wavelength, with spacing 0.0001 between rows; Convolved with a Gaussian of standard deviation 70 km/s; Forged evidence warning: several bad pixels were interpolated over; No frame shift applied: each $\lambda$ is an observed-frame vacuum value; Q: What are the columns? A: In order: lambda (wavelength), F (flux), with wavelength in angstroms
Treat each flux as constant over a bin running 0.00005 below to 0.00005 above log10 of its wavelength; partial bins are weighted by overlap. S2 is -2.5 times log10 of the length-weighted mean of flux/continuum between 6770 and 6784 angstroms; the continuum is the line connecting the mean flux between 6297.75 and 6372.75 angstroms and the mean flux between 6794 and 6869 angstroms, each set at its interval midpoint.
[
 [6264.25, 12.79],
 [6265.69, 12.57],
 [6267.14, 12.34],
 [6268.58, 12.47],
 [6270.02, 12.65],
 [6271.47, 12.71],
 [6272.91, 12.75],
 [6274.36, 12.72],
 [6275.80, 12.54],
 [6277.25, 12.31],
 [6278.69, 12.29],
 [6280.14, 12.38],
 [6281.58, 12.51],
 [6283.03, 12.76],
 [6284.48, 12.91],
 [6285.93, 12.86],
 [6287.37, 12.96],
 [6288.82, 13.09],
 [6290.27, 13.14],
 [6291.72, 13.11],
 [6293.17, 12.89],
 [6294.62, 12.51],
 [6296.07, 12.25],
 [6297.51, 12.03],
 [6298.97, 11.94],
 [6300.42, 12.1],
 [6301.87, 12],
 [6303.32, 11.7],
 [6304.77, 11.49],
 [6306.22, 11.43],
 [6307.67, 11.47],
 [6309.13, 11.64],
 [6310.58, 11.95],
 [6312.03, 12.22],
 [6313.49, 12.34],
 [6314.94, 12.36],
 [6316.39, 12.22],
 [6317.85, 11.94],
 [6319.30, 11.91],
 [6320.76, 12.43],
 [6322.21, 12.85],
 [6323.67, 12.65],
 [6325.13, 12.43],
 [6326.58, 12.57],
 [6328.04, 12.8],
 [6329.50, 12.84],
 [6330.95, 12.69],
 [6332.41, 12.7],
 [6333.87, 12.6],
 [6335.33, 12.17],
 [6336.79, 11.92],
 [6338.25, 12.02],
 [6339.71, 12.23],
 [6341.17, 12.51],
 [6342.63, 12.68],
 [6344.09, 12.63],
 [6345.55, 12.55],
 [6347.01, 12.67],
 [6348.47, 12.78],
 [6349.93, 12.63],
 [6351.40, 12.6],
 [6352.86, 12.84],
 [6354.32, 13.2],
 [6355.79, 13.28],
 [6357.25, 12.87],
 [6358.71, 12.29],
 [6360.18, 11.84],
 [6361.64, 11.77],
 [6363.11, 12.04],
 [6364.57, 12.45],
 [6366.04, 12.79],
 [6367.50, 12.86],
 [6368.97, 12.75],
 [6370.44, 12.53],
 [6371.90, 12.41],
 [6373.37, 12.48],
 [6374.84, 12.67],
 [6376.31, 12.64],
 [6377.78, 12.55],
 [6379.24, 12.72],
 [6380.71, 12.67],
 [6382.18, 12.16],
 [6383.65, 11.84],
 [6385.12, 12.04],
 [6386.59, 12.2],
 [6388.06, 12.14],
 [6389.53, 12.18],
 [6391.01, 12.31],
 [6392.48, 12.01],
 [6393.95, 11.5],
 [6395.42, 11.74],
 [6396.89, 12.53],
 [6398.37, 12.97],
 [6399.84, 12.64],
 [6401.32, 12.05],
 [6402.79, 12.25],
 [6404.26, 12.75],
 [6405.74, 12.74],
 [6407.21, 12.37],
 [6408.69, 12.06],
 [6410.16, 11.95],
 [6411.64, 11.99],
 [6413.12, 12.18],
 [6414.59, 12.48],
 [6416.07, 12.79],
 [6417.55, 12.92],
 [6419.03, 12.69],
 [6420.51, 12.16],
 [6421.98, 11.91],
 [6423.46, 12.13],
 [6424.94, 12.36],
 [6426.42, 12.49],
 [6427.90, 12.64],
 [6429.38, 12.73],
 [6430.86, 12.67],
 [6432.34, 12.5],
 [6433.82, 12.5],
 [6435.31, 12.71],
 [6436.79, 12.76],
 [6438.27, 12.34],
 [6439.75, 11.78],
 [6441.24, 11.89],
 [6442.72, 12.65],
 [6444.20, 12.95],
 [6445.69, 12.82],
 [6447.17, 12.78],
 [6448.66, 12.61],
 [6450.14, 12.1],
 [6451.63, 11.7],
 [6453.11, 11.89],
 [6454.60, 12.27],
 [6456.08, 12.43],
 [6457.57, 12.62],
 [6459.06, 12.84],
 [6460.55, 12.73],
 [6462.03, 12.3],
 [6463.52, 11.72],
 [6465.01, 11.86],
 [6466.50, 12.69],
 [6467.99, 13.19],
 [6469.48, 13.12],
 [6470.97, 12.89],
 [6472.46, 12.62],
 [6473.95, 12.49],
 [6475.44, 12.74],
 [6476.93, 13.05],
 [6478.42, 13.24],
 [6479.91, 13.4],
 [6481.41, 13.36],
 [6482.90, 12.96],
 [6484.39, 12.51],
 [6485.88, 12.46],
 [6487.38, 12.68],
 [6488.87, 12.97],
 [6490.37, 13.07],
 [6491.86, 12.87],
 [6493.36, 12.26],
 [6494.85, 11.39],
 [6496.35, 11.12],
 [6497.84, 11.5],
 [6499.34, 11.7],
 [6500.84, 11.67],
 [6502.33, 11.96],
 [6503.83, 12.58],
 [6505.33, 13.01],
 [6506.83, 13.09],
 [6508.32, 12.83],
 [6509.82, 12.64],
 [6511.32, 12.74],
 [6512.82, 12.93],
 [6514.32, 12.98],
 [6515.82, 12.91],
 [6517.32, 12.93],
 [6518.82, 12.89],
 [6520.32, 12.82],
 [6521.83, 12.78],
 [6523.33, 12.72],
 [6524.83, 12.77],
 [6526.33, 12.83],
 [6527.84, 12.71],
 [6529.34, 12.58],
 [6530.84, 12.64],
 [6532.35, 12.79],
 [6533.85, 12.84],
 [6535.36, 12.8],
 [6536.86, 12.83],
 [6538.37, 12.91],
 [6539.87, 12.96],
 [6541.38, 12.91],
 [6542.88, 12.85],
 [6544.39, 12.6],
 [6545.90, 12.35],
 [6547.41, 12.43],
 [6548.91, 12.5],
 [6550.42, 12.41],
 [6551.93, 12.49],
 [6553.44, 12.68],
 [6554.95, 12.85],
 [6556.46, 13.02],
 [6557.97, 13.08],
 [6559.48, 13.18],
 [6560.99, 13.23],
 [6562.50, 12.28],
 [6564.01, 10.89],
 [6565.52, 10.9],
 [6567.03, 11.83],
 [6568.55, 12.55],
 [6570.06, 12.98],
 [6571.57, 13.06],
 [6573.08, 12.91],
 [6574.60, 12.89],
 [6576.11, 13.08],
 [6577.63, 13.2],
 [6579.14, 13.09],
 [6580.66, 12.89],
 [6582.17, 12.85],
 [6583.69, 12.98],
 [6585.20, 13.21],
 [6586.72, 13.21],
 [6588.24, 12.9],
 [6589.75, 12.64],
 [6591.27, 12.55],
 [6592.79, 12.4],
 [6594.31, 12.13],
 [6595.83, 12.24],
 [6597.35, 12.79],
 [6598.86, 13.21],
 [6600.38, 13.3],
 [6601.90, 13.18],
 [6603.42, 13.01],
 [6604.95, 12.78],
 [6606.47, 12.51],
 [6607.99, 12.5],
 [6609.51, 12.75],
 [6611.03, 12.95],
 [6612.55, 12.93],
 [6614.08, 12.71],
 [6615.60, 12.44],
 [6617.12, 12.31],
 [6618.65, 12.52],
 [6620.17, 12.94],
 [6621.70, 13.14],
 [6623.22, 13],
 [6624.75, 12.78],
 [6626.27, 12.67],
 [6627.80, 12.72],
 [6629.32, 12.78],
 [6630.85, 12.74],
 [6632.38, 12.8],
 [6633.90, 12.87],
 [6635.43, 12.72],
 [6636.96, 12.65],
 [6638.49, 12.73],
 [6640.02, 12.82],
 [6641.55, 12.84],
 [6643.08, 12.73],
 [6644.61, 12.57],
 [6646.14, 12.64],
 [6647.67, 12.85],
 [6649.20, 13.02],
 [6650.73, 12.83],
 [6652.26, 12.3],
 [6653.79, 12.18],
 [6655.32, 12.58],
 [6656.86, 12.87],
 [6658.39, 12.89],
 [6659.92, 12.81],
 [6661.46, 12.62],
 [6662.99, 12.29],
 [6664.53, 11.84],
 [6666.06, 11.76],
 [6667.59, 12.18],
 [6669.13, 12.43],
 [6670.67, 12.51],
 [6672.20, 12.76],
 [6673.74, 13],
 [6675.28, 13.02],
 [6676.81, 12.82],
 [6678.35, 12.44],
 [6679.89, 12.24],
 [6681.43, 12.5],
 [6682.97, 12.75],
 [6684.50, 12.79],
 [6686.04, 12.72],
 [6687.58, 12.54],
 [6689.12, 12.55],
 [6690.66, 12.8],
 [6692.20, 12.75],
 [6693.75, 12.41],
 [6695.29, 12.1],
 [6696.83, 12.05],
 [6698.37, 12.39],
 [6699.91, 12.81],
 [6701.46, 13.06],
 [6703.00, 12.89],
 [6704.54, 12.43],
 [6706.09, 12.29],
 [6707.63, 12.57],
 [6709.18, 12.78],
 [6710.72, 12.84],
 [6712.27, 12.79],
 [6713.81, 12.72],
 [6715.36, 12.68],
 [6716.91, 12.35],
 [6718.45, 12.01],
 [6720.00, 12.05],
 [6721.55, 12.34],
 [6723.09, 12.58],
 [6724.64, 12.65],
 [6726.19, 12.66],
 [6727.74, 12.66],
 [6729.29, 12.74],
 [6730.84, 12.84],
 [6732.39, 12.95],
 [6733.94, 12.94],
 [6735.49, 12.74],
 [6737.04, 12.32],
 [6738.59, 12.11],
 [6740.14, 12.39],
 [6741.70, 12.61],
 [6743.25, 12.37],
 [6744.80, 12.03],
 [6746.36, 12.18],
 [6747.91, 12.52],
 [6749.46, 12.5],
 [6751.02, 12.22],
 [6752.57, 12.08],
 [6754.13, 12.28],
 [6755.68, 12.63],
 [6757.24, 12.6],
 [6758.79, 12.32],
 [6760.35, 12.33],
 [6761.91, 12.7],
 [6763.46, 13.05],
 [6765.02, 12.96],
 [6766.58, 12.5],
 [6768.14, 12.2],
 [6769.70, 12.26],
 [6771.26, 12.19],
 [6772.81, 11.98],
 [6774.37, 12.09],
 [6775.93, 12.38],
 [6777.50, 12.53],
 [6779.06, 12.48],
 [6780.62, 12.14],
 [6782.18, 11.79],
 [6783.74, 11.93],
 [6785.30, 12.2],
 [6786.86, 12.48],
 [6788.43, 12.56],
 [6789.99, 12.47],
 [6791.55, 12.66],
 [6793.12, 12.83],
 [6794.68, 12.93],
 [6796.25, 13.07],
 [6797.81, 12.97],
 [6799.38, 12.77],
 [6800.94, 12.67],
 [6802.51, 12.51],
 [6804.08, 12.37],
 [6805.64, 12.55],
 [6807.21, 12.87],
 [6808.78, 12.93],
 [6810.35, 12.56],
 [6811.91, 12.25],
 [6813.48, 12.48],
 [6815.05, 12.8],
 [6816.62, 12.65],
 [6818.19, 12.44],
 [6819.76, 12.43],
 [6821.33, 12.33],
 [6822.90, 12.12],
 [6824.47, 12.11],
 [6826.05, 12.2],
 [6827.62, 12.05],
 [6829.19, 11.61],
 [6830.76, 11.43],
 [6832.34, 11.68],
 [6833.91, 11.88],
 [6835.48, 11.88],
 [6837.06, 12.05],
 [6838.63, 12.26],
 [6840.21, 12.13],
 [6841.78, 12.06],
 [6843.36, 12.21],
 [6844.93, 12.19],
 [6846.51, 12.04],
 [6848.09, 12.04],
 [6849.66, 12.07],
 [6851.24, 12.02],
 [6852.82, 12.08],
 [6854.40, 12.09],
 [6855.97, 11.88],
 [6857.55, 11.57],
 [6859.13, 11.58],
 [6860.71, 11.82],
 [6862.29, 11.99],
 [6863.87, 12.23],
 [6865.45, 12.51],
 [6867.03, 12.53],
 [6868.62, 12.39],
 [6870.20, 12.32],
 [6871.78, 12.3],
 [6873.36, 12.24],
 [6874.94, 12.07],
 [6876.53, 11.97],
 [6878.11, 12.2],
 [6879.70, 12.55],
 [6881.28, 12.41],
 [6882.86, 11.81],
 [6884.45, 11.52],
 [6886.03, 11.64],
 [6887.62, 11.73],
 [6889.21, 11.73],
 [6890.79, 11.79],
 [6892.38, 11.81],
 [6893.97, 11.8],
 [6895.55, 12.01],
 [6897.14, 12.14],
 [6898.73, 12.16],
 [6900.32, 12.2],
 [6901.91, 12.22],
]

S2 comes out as 0.01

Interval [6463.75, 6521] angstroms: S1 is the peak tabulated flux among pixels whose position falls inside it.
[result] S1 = 13.4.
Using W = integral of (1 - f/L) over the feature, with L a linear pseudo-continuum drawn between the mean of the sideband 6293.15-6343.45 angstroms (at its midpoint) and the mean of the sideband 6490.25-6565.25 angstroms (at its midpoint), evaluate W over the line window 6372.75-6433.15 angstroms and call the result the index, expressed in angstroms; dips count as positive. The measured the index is 0.1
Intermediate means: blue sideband 12.2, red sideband 12.6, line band 12.4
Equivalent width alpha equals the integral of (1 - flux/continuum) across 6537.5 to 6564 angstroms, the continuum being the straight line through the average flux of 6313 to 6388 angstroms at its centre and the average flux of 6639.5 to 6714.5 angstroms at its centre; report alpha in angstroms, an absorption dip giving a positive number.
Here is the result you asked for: -0.3 angstroms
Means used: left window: 12.5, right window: 12.6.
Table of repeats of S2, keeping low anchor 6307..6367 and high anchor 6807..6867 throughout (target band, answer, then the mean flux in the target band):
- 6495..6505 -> 0.05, 11.8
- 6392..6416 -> 0.01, 12.3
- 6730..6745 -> -0.03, 12.6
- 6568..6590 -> -0.06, 13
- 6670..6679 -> -0.05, 12.8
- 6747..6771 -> -0.02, 12.5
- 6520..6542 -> -0.04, 12.8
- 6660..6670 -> 0.00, 12.2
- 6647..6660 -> -0.04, 12.7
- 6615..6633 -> -0.04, 12.7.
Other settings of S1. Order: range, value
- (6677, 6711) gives 13.06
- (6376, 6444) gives 12.97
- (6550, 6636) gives 13.3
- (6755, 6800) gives 13.07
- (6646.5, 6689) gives 13.02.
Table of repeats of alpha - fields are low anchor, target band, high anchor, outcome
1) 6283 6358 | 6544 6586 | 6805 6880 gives -1.2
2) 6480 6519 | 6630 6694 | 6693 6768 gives -0.5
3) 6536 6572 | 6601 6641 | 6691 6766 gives -0.7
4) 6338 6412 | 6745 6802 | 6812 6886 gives -1.4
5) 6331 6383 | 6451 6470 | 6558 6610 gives 0.3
